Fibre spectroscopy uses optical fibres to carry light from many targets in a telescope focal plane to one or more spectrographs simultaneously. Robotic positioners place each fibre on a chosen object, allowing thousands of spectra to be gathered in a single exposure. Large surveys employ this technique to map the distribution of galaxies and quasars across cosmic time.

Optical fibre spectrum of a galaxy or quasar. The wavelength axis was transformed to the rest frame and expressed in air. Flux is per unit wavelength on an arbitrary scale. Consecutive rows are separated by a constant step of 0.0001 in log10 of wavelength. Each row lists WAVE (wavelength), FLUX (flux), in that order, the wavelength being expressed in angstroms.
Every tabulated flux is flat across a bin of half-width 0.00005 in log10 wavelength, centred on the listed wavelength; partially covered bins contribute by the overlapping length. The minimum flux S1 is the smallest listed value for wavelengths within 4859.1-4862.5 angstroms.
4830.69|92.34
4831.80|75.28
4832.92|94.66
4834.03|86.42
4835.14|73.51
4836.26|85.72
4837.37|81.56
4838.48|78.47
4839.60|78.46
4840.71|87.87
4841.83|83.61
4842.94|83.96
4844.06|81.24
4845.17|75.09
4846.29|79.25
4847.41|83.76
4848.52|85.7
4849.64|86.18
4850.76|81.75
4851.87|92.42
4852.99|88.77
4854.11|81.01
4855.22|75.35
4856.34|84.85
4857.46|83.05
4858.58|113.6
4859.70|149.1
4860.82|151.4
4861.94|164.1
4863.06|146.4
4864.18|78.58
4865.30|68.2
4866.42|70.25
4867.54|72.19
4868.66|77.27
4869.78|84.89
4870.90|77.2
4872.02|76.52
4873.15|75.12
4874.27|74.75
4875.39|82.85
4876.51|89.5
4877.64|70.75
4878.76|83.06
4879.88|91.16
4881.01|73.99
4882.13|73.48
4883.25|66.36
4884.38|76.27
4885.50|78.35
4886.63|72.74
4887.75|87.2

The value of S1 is 149.1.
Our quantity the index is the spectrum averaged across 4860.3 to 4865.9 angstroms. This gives 121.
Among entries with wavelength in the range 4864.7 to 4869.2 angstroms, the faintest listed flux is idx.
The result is 68.2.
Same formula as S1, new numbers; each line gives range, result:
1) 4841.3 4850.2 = 75.09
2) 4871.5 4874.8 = 74.75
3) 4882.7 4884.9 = 66.36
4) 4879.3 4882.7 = 73.48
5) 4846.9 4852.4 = 81.75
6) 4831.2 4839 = 73.51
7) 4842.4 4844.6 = 81.24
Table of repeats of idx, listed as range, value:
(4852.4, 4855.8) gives 75.35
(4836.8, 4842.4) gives 78.46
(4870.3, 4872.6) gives 76.52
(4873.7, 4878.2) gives 70.75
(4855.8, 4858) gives 83.05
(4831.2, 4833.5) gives 75.28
